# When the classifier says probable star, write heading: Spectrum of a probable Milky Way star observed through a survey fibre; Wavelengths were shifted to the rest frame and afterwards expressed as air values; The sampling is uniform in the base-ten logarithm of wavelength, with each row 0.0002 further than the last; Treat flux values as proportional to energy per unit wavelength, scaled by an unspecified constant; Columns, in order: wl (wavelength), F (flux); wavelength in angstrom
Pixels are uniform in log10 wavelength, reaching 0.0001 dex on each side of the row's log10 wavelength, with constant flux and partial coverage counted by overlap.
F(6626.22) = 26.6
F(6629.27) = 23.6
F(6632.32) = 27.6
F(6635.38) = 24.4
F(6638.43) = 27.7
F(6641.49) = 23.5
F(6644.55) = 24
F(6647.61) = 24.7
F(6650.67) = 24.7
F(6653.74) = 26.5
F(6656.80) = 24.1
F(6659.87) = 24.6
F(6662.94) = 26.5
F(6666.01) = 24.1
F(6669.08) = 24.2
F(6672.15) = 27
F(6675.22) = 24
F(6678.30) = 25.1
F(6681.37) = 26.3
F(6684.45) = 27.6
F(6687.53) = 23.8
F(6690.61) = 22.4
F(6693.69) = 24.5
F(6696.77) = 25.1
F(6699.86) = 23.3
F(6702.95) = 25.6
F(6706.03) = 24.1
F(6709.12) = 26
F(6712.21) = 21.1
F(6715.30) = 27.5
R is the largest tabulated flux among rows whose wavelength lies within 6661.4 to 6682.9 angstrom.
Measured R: 27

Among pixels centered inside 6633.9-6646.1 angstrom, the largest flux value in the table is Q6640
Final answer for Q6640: 27.7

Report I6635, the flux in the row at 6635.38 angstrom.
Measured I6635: 24.4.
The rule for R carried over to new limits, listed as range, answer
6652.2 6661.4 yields 26.5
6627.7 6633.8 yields 27.6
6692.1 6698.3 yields 25.1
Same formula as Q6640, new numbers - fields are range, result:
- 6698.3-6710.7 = 26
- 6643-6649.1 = 24.7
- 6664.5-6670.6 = 24.2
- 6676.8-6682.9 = 26.3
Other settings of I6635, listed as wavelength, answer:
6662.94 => 26.5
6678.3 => 25.1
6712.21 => 21.1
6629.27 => 23.6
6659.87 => 24.6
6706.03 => 24.1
